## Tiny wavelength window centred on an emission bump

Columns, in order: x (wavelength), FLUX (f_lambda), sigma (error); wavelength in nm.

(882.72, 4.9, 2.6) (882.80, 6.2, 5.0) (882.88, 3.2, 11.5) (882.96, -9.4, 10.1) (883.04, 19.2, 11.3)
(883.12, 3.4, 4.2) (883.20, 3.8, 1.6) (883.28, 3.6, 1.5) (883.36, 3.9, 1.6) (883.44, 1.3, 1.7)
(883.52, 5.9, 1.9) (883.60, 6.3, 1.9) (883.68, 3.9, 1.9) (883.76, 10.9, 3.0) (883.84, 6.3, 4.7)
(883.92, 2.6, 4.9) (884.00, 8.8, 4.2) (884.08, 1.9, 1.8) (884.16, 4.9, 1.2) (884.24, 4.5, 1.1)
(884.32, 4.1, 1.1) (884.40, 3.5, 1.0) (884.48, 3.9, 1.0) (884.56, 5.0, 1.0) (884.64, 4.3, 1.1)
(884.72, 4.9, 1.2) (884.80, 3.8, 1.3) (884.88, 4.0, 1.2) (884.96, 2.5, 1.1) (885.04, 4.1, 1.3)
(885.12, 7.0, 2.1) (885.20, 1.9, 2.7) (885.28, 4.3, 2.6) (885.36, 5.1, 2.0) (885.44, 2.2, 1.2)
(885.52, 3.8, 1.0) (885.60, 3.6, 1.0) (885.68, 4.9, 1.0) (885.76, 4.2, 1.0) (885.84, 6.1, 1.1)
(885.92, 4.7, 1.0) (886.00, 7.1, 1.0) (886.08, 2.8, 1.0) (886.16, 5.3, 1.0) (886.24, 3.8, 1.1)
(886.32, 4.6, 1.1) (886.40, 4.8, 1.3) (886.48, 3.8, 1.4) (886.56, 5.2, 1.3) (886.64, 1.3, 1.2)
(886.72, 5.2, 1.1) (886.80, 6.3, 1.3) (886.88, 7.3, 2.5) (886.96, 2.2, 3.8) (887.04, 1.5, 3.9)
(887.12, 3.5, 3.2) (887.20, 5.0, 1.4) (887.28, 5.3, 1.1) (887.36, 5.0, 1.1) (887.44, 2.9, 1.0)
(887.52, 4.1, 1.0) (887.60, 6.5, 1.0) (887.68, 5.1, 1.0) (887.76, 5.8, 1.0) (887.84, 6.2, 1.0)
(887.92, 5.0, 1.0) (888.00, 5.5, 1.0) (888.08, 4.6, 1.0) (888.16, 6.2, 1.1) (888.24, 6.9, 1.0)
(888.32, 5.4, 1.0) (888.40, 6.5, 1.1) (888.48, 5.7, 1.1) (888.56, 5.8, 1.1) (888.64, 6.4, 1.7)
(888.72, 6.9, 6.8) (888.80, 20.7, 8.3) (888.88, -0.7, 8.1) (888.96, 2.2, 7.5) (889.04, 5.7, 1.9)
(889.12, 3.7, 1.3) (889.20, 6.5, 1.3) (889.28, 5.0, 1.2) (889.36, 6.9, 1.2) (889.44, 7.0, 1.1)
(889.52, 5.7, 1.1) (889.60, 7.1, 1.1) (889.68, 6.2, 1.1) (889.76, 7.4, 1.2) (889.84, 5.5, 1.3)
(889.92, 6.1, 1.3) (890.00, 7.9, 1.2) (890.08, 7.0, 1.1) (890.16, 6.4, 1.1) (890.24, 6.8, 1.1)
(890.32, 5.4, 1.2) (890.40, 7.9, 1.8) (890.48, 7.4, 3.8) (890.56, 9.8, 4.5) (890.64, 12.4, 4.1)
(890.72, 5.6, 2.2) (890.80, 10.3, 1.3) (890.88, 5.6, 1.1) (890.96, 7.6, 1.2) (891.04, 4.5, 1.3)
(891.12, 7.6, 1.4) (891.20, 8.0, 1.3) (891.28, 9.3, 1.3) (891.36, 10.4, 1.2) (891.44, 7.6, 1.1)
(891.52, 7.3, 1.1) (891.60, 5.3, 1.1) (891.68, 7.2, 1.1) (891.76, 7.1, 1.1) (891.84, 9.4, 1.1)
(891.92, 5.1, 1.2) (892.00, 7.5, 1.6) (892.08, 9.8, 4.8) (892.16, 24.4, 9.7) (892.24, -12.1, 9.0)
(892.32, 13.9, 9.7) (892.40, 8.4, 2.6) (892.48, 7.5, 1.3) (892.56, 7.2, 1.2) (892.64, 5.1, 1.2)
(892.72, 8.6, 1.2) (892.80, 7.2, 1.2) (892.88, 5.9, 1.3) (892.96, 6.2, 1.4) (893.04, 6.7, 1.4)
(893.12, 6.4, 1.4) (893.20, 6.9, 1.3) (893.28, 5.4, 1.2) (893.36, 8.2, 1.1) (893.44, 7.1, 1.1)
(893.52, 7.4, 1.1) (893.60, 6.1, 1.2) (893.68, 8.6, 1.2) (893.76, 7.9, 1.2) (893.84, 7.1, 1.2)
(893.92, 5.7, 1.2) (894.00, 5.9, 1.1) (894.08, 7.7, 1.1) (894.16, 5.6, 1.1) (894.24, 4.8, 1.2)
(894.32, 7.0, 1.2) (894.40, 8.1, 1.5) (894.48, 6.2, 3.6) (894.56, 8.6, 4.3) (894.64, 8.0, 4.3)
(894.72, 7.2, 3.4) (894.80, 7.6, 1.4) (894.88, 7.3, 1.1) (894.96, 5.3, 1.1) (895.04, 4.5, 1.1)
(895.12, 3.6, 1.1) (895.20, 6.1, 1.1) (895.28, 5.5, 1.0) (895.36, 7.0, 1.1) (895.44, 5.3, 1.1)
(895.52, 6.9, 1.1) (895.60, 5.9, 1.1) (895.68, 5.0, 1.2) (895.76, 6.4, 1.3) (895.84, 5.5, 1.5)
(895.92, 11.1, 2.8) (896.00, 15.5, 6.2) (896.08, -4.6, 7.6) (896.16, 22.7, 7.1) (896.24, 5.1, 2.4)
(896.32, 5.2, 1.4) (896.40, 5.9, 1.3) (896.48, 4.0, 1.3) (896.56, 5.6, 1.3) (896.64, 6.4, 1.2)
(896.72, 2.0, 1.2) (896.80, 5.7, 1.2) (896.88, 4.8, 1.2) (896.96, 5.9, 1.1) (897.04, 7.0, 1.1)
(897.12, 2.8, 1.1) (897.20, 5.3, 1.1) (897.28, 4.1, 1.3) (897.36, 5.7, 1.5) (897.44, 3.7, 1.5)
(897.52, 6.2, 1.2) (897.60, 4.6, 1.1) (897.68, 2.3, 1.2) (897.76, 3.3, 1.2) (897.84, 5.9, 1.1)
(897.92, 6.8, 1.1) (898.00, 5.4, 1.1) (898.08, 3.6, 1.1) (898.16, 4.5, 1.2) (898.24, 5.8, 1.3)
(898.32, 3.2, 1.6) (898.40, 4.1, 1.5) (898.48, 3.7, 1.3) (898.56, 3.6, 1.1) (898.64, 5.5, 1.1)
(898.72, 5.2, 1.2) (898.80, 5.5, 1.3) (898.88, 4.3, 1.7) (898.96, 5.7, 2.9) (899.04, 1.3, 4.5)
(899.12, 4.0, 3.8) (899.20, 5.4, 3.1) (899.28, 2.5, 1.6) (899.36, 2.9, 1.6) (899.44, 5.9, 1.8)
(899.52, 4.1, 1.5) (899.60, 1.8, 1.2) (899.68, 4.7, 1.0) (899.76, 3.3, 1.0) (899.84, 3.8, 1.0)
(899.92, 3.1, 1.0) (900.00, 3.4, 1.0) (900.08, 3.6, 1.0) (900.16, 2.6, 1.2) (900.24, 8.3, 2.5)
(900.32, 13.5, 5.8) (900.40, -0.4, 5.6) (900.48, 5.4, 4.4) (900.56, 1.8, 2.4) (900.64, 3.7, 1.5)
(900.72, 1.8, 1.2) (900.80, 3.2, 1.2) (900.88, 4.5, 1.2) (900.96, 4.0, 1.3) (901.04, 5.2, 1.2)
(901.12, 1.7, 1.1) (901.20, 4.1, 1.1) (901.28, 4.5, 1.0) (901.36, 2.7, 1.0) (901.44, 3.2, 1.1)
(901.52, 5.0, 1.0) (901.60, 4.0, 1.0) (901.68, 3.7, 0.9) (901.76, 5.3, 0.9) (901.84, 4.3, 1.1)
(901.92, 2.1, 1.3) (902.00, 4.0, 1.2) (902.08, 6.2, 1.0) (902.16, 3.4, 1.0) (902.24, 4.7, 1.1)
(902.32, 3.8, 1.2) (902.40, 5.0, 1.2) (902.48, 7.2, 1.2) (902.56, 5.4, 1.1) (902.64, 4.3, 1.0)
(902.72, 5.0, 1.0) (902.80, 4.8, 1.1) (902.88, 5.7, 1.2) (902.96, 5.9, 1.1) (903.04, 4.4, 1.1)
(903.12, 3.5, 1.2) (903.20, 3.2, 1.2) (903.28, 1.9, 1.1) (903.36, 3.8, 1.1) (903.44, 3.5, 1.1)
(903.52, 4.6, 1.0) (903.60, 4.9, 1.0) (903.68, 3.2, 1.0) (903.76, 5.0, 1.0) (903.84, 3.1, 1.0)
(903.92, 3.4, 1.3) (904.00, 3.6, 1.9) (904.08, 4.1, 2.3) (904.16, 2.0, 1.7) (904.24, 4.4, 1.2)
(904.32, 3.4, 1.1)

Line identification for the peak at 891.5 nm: Mg II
